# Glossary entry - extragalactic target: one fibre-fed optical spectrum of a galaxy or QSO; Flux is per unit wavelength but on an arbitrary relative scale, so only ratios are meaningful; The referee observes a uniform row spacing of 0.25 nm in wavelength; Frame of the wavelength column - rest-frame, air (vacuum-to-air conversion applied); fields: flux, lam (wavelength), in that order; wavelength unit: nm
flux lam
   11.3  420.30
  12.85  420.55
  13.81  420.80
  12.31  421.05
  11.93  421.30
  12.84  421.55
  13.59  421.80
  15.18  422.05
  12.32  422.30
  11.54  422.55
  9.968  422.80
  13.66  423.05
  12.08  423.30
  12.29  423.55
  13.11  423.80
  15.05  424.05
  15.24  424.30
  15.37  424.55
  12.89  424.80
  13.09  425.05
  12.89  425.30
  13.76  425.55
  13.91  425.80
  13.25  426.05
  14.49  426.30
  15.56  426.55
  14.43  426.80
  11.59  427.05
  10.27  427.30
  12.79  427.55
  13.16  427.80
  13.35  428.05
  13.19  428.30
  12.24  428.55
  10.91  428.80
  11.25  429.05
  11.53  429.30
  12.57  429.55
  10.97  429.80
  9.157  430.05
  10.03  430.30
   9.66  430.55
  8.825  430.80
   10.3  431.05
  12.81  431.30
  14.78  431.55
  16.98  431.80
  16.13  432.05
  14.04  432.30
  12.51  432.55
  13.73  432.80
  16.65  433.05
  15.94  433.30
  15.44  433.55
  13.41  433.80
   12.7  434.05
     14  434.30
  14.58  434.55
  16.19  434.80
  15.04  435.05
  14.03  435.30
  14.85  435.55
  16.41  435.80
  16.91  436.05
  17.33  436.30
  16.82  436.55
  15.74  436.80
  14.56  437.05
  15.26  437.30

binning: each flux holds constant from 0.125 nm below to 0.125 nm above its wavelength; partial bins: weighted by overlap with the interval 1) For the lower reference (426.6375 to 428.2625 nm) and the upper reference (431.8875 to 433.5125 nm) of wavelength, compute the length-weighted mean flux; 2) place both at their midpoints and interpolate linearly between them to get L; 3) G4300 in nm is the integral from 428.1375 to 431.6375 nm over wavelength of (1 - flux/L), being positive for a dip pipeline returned 0.62 nm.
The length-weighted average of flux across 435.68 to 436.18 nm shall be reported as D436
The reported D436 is 16.7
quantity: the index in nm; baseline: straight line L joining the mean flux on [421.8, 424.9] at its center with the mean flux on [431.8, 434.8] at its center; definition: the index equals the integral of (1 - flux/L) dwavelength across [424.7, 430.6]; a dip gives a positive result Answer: 0.61 nm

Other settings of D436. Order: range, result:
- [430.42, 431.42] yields 10.4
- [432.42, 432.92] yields 13.1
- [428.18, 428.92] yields 12.1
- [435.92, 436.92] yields 16.7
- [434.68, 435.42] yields 15.1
